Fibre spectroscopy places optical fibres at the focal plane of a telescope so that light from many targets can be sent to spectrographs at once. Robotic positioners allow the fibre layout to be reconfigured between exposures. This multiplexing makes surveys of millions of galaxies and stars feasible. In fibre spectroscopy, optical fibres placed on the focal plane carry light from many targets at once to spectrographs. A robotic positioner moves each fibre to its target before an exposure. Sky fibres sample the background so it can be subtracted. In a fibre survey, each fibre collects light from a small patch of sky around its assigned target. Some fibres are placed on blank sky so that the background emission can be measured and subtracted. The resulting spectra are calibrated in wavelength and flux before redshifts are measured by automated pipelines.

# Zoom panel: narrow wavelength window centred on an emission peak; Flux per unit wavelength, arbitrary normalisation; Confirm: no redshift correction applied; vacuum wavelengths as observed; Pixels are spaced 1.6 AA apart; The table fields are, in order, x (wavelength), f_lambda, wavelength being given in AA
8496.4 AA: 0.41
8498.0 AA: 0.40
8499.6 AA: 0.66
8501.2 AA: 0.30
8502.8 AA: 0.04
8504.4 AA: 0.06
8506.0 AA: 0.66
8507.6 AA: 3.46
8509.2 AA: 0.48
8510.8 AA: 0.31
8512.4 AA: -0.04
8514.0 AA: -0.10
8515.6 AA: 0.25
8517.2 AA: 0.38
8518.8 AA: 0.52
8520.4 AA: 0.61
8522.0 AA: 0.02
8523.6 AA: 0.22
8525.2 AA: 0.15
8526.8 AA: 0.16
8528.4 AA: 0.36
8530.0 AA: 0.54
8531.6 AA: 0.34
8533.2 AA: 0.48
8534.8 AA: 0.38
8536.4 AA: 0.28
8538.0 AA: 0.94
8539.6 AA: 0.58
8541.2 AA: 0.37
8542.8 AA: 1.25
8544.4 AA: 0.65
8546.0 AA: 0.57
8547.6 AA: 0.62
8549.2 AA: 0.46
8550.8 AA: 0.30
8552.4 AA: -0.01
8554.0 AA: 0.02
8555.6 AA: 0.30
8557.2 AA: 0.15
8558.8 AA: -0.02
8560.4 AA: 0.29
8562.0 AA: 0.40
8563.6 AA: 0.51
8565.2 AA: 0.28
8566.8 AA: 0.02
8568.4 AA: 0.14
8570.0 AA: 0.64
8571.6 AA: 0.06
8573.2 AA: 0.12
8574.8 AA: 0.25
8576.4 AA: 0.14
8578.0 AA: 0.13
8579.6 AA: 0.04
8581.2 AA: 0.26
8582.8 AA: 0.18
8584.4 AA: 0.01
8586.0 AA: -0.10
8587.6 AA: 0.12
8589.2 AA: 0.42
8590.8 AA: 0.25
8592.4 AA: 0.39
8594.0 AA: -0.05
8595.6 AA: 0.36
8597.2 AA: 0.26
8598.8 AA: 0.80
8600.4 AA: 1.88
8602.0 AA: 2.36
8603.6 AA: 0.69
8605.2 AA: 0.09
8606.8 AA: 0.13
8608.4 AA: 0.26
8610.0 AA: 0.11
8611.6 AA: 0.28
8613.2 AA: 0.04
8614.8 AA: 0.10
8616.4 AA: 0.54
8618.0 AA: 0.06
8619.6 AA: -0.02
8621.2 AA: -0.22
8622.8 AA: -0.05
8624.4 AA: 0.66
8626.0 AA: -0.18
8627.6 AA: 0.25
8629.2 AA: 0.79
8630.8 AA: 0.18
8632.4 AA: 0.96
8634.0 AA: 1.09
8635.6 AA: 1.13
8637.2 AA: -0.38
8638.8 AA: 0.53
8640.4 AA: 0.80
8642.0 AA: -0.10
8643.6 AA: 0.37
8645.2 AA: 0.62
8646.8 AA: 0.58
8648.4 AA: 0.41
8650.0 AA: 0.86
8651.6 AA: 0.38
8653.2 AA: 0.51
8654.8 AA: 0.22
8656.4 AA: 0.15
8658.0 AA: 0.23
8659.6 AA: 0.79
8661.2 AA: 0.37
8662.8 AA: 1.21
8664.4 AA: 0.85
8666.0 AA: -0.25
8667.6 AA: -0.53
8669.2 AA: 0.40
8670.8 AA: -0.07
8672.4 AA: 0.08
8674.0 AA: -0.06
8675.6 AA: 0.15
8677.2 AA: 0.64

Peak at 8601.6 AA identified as Hbeta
